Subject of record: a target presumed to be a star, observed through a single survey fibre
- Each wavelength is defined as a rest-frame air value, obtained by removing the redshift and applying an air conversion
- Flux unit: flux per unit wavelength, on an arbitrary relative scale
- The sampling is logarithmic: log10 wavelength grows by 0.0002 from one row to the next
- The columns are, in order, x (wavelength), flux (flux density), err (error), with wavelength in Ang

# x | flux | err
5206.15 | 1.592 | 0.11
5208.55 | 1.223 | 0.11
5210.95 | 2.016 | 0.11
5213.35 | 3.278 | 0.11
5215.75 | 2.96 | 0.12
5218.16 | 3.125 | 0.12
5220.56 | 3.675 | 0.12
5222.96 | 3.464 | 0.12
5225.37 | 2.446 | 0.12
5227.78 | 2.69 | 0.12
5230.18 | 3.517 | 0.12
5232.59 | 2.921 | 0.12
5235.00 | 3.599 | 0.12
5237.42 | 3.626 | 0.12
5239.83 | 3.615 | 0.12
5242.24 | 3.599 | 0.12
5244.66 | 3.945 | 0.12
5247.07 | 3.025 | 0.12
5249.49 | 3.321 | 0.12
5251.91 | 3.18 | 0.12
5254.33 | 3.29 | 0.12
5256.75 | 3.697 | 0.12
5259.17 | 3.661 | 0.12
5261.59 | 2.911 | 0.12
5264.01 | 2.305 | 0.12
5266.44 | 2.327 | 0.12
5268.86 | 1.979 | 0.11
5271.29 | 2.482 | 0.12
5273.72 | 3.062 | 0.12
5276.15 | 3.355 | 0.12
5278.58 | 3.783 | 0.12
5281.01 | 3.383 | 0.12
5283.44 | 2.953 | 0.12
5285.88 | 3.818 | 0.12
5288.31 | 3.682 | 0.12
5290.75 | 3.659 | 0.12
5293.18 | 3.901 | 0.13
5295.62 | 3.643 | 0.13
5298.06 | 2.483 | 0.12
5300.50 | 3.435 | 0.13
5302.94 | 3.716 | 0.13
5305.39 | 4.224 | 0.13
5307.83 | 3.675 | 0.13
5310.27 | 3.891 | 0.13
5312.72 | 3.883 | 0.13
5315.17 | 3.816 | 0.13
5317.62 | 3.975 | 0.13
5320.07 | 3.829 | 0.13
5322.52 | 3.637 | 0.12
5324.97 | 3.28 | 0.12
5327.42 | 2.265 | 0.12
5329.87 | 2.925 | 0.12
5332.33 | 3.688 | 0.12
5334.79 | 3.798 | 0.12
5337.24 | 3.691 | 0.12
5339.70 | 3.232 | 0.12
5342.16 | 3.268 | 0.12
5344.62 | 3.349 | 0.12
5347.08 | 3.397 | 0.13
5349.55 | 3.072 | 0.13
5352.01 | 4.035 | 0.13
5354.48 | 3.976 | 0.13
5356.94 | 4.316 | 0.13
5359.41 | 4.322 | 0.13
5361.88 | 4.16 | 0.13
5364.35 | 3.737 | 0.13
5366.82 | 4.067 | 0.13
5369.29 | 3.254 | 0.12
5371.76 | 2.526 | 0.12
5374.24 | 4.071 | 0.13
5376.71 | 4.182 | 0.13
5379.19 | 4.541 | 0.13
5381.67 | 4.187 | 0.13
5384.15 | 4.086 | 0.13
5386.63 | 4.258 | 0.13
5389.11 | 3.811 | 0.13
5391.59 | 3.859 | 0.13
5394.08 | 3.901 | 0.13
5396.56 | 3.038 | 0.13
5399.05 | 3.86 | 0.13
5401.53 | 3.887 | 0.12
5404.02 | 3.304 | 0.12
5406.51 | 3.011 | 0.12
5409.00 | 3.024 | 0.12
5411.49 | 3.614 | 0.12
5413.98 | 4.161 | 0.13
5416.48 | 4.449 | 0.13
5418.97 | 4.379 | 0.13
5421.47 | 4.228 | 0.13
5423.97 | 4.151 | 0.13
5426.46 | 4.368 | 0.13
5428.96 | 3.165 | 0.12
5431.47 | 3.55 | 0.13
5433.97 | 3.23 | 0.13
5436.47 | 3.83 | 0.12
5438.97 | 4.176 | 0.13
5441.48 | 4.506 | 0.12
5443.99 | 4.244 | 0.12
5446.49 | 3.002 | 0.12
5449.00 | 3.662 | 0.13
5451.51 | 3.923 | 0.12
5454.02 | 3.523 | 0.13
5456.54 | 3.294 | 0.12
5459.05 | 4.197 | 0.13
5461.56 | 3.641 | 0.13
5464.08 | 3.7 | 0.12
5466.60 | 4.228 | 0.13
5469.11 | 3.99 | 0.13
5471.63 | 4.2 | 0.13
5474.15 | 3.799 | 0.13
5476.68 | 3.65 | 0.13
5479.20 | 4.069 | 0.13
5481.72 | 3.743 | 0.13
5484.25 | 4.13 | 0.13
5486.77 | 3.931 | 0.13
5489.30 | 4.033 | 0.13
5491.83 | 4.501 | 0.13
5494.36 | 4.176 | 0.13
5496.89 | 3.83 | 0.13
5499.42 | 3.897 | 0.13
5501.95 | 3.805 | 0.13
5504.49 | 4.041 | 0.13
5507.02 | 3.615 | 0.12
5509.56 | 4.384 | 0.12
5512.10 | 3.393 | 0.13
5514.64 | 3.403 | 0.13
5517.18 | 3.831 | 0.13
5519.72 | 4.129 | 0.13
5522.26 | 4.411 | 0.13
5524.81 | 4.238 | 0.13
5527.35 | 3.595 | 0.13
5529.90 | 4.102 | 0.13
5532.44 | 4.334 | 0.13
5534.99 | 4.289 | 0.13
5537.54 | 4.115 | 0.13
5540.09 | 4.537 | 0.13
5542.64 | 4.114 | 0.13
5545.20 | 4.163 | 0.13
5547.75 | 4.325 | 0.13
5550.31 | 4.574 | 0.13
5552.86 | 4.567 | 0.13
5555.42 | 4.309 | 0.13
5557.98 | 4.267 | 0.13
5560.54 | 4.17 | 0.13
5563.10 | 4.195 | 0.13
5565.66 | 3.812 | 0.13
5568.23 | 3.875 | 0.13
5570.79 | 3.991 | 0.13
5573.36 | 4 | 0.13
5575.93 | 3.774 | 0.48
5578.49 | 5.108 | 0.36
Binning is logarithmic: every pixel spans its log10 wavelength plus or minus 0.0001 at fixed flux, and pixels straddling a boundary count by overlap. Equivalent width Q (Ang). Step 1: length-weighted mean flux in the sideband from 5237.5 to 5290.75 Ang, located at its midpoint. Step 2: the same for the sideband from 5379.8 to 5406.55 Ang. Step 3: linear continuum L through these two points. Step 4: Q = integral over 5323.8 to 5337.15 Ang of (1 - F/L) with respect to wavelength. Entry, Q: 1.1 Ang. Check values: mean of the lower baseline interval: 3.23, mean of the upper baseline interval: 3.8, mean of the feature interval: 3.23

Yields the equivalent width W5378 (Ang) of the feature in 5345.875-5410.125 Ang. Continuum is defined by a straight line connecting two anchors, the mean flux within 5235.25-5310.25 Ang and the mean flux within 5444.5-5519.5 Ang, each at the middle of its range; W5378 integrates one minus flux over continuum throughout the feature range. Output -3.0 Ang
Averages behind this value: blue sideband 3.34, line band 3.77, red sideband 3.86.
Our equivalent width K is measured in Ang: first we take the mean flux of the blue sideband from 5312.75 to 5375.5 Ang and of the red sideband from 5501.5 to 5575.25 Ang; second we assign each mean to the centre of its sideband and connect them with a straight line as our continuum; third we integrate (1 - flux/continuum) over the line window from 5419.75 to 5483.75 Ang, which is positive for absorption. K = 0.3 Ang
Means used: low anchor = 3.59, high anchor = 4.09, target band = 3.85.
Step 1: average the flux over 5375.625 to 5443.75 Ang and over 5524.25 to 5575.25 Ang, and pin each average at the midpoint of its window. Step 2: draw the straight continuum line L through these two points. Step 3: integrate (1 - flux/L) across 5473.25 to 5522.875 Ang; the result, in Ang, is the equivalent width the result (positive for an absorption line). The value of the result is 1.6 Ang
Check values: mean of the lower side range 3.88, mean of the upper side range 4.17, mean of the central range 3.93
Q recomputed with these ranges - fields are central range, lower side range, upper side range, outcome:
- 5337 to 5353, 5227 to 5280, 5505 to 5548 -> 0.3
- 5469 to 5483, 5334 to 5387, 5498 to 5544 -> 0.2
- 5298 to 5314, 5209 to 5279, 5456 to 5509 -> -1.8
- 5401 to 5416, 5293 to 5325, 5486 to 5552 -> 1.3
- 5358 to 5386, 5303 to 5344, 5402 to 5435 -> -2.1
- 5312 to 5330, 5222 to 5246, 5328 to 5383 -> 0.6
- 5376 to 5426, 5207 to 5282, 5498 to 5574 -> -4.0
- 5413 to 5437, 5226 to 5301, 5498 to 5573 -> -1.3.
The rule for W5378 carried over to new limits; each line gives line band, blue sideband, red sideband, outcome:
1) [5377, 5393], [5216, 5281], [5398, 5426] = -1.7 Ang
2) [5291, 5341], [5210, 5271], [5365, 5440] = -1.7 Ang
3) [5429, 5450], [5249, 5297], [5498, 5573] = 0.1 Ang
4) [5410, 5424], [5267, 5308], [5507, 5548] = -1.5 Ang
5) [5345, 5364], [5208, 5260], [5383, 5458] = -1.5 Ang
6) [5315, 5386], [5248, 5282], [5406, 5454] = -4.6 Ang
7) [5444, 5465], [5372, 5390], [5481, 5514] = 1.8 Ang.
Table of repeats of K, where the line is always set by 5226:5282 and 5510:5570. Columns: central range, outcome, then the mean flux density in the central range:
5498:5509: 0.35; 3.87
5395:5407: 0.67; 3.46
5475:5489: 0.07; 3.91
